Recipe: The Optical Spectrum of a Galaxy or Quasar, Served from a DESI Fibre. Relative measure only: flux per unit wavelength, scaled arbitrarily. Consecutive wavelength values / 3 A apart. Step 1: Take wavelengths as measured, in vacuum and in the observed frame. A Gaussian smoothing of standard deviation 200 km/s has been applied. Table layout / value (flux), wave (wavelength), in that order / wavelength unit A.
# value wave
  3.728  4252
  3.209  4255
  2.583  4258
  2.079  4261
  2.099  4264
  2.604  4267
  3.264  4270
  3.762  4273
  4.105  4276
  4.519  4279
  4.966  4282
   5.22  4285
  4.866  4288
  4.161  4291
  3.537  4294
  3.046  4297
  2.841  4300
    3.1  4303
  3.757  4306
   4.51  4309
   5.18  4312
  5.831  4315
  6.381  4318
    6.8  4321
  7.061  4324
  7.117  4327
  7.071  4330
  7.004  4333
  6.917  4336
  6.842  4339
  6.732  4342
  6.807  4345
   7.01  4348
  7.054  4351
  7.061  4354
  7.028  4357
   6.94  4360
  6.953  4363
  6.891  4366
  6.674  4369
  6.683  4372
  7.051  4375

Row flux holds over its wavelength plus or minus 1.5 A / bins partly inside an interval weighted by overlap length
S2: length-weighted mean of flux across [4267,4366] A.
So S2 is 5.52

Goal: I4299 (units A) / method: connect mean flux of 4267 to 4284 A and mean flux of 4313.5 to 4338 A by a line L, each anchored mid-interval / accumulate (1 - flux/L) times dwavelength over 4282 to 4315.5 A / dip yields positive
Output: 6.8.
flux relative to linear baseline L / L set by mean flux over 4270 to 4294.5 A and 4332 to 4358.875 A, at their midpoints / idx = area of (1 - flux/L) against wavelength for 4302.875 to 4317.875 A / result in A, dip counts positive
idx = 2.1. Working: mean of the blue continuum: 4.36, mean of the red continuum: 6.94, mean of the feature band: 4.78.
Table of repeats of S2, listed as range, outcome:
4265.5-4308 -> 3.85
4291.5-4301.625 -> 3.24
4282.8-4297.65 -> 4.27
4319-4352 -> 6.94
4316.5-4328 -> 6.83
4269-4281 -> 3.98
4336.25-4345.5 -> 6.81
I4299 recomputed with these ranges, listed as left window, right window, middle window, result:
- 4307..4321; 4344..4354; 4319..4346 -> -2.7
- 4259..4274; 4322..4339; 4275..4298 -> -2.1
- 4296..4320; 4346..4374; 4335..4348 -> -1.8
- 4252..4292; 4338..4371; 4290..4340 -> 0.8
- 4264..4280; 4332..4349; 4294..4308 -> 4.7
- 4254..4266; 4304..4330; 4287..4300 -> 1.9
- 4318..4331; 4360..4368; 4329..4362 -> -0.1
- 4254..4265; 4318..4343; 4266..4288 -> -3.3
